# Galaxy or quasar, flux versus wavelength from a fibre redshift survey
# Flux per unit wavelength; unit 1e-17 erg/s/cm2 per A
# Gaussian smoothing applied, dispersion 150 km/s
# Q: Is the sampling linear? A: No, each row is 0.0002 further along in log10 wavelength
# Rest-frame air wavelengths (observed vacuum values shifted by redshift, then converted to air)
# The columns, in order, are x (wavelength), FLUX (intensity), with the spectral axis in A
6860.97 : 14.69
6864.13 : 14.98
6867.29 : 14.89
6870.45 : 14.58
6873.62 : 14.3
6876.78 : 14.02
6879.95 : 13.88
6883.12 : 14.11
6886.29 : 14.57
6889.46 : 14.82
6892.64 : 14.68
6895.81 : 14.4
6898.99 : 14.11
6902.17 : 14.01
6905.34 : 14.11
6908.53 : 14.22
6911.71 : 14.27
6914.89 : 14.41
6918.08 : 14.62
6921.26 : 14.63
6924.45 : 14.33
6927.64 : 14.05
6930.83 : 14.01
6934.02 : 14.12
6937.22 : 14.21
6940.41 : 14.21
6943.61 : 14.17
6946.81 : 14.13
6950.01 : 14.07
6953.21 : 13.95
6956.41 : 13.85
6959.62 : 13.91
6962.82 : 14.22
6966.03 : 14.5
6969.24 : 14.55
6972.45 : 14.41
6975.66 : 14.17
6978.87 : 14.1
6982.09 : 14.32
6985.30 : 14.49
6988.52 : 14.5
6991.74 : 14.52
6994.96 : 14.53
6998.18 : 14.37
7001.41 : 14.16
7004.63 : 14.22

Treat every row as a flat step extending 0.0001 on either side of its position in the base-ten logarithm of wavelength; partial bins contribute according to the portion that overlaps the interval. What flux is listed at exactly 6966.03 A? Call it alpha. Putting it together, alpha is 14.5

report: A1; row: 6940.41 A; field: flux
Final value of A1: 14.21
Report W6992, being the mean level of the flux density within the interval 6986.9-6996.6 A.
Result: 14.5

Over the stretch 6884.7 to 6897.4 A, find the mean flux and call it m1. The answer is 14.6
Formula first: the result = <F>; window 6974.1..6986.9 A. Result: 14.3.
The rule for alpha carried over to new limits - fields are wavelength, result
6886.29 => 14.57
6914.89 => 14.41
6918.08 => 14.62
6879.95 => 13.88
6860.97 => 14.69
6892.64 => 14.68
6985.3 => 14.49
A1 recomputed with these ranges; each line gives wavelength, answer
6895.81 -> 14.4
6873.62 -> 14.3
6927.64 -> 14.05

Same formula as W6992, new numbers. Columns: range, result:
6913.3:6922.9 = 14.6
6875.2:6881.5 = 14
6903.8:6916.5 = 14.2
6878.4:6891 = 14.3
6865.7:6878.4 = 14.5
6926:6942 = 14.1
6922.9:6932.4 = 14.1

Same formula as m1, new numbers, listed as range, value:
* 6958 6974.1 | 14.3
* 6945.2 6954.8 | 14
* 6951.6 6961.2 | 13.9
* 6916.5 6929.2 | 14.4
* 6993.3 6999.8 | 14.4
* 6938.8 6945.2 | 14.2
